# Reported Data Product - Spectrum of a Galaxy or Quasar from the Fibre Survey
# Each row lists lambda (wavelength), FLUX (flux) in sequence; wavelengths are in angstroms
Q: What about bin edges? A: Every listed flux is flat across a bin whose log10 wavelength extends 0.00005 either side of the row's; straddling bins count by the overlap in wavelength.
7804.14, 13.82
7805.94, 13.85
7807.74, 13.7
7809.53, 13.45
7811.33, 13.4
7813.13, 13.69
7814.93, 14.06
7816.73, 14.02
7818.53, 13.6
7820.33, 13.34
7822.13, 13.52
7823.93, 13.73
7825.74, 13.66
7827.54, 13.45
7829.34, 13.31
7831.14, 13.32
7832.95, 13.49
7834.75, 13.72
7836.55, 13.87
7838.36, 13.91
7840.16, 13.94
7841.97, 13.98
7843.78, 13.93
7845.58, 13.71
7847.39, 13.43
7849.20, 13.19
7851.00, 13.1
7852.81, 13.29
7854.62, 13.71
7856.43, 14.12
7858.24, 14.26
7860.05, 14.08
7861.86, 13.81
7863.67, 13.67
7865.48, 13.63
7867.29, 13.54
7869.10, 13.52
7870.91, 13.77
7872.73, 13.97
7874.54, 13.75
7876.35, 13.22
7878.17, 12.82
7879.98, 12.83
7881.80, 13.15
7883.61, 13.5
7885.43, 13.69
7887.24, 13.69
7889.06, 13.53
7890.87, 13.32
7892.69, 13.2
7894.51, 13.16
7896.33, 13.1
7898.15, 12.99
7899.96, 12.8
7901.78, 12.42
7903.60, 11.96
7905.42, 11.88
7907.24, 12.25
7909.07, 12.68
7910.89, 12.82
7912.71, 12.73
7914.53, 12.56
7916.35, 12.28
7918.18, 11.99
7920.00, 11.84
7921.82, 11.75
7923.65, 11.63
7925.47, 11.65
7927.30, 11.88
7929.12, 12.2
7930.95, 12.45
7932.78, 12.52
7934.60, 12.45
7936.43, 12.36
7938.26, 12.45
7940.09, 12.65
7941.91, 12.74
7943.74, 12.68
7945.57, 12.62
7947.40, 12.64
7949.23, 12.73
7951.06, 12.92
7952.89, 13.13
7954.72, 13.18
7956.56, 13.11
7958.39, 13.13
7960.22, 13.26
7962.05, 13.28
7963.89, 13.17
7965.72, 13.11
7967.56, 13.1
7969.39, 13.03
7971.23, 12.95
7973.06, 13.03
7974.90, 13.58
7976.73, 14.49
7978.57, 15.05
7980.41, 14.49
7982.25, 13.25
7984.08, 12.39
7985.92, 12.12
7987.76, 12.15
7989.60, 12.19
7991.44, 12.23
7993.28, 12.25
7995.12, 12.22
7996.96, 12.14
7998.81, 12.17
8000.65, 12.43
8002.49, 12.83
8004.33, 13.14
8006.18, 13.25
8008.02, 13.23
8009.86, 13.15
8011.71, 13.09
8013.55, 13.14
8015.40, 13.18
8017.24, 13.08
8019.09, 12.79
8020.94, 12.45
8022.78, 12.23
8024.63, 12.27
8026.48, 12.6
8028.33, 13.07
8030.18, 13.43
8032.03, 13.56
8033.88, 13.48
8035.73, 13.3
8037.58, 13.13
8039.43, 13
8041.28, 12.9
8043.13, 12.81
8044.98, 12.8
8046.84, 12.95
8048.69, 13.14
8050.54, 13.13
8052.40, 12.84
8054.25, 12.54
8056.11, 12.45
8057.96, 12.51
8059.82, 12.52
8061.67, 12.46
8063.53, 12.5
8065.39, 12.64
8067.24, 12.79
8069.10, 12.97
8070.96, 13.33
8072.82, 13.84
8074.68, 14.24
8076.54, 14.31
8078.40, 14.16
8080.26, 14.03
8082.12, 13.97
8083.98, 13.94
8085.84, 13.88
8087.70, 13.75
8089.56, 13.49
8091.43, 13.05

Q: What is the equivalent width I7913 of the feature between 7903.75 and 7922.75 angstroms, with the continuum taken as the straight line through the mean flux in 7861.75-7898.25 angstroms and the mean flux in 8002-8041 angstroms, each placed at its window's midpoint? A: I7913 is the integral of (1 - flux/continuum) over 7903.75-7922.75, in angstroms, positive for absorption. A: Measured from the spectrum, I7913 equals 1.5 angstroms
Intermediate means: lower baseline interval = 13.4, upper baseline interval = 13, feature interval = 12.3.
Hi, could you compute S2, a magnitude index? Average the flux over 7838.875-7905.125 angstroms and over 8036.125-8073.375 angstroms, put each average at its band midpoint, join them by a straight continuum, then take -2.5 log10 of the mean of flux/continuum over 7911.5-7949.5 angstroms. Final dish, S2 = 0.078 mag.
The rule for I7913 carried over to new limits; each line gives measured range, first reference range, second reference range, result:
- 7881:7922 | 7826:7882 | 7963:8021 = 1.9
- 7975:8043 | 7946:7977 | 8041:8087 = 1.1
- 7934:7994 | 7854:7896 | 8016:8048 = 1.0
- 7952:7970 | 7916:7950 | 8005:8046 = -0.9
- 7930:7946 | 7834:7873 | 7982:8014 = 0.7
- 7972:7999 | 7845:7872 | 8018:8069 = 0.3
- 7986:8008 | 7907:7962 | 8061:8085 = 0.8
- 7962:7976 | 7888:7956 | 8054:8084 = -0.4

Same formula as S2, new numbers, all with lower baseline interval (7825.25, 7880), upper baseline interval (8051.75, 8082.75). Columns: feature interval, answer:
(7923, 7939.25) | 0.11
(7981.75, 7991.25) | 0.08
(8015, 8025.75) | 0.05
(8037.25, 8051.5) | 0.02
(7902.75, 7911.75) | 0.10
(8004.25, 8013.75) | 0.01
